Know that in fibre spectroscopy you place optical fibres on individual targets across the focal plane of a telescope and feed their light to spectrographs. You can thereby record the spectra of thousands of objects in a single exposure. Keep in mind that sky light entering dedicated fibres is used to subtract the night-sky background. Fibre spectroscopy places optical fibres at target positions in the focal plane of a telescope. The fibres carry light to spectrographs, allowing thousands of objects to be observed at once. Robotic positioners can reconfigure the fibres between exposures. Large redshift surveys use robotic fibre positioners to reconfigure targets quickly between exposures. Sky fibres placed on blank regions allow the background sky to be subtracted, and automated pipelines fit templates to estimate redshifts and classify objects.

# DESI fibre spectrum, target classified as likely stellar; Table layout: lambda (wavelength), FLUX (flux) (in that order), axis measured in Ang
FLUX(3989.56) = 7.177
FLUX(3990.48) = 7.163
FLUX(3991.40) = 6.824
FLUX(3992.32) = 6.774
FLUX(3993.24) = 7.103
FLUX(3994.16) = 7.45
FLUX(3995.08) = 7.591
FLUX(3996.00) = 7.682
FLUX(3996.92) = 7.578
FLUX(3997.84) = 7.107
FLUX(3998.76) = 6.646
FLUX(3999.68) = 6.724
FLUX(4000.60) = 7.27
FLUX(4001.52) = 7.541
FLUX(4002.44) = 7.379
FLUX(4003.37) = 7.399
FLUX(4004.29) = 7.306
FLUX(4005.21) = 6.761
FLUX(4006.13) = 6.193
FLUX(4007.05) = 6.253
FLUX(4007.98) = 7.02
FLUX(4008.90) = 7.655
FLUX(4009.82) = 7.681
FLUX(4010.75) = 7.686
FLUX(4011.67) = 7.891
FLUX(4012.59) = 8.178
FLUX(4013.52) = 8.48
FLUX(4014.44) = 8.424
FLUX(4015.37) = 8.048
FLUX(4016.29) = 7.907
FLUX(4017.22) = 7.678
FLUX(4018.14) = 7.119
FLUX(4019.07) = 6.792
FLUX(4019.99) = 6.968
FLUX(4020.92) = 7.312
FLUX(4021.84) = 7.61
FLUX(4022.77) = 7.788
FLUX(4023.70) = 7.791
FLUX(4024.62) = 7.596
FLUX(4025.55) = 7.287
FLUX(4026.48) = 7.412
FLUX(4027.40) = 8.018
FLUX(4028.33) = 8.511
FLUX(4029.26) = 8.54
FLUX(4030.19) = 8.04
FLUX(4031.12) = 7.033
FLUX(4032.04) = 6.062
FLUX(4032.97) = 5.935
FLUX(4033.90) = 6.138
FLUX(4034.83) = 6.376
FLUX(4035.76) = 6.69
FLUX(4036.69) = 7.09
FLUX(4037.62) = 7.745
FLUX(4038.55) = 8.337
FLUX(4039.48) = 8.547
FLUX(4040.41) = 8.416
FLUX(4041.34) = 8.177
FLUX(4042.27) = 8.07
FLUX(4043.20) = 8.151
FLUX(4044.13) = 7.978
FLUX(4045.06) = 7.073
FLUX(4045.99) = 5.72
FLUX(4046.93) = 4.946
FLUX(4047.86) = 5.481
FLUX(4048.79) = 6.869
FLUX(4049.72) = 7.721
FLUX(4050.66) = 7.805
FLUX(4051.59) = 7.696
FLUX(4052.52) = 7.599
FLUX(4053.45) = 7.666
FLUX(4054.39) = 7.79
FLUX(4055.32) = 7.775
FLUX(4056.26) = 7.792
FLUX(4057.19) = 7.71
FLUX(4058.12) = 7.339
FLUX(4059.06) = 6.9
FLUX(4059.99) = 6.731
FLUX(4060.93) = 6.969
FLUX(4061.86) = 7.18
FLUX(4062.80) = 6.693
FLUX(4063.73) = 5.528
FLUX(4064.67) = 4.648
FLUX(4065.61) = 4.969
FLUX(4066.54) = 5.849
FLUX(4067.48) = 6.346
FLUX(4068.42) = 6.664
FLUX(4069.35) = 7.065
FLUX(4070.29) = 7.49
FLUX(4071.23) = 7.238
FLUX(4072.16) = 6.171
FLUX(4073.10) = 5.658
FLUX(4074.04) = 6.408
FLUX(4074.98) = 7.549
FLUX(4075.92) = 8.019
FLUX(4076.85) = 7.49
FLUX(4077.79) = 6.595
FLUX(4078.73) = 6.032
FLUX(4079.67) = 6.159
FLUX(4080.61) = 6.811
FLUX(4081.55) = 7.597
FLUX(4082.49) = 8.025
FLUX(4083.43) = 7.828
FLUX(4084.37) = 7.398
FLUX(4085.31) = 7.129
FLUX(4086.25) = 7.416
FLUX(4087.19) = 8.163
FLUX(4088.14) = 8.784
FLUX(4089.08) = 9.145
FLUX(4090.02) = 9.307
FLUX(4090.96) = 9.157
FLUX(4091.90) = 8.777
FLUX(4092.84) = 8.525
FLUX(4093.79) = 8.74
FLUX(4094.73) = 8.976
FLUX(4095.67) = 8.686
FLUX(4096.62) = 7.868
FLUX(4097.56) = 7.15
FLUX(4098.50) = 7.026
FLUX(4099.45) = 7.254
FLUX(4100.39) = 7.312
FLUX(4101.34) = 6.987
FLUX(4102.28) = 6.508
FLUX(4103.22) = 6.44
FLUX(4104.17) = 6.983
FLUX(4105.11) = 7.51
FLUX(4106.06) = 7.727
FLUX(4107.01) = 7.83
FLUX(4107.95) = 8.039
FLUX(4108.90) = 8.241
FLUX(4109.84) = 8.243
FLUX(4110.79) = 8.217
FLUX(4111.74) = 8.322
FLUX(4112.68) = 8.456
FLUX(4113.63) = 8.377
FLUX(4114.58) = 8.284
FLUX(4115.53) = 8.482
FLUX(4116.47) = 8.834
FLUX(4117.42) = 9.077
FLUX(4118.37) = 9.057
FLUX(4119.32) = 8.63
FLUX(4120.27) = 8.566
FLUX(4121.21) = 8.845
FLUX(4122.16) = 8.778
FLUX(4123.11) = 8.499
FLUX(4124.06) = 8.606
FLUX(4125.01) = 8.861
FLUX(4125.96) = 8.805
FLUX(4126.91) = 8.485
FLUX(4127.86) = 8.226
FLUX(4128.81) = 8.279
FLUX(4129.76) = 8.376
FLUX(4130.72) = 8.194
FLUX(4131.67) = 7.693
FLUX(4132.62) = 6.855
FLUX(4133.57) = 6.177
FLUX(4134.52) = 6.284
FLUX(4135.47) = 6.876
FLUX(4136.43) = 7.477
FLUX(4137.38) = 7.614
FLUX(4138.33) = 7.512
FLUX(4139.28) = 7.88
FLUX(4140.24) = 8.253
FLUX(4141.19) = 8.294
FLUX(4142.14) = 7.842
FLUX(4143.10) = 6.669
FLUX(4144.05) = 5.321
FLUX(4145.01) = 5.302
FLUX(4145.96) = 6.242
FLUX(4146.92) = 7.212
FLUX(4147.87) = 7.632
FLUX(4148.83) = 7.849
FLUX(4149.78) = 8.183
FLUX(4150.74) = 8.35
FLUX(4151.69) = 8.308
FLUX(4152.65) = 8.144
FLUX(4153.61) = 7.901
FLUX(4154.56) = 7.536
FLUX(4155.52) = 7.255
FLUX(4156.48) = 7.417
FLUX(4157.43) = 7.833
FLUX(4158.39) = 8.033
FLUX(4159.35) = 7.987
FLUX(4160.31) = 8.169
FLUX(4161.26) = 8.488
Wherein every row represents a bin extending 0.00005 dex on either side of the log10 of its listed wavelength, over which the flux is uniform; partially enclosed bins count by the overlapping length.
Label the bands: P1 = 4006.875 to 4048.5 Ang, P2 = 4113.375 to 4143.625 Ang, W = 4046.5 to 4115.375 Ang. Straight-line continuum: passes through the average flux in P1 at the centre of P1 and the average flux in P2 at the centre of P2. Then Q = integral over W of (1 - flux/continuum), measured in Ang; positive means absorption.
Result 3.5 Ang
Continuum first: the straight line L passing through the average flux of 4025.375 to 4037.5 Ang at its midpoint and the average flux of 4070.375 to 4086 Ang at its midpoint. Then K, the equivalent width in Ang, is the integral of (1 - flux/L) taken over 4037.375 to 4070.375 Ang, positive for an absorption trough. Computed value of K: 0.1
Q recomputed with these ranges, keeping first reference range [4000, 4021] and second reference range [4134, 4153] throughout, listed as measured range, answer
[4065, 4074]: 1.3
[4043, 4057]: 0.4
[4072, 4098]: -1.2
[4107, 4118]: -1.5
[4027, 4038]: 0.4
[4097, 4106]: 0.4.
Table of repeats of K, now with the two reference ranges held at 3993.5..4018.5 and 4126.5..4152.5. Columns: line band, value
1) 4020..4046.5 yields -0.11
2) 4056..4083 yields 2.57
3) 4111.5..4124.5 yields -2.05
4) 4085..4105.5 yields -1.25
